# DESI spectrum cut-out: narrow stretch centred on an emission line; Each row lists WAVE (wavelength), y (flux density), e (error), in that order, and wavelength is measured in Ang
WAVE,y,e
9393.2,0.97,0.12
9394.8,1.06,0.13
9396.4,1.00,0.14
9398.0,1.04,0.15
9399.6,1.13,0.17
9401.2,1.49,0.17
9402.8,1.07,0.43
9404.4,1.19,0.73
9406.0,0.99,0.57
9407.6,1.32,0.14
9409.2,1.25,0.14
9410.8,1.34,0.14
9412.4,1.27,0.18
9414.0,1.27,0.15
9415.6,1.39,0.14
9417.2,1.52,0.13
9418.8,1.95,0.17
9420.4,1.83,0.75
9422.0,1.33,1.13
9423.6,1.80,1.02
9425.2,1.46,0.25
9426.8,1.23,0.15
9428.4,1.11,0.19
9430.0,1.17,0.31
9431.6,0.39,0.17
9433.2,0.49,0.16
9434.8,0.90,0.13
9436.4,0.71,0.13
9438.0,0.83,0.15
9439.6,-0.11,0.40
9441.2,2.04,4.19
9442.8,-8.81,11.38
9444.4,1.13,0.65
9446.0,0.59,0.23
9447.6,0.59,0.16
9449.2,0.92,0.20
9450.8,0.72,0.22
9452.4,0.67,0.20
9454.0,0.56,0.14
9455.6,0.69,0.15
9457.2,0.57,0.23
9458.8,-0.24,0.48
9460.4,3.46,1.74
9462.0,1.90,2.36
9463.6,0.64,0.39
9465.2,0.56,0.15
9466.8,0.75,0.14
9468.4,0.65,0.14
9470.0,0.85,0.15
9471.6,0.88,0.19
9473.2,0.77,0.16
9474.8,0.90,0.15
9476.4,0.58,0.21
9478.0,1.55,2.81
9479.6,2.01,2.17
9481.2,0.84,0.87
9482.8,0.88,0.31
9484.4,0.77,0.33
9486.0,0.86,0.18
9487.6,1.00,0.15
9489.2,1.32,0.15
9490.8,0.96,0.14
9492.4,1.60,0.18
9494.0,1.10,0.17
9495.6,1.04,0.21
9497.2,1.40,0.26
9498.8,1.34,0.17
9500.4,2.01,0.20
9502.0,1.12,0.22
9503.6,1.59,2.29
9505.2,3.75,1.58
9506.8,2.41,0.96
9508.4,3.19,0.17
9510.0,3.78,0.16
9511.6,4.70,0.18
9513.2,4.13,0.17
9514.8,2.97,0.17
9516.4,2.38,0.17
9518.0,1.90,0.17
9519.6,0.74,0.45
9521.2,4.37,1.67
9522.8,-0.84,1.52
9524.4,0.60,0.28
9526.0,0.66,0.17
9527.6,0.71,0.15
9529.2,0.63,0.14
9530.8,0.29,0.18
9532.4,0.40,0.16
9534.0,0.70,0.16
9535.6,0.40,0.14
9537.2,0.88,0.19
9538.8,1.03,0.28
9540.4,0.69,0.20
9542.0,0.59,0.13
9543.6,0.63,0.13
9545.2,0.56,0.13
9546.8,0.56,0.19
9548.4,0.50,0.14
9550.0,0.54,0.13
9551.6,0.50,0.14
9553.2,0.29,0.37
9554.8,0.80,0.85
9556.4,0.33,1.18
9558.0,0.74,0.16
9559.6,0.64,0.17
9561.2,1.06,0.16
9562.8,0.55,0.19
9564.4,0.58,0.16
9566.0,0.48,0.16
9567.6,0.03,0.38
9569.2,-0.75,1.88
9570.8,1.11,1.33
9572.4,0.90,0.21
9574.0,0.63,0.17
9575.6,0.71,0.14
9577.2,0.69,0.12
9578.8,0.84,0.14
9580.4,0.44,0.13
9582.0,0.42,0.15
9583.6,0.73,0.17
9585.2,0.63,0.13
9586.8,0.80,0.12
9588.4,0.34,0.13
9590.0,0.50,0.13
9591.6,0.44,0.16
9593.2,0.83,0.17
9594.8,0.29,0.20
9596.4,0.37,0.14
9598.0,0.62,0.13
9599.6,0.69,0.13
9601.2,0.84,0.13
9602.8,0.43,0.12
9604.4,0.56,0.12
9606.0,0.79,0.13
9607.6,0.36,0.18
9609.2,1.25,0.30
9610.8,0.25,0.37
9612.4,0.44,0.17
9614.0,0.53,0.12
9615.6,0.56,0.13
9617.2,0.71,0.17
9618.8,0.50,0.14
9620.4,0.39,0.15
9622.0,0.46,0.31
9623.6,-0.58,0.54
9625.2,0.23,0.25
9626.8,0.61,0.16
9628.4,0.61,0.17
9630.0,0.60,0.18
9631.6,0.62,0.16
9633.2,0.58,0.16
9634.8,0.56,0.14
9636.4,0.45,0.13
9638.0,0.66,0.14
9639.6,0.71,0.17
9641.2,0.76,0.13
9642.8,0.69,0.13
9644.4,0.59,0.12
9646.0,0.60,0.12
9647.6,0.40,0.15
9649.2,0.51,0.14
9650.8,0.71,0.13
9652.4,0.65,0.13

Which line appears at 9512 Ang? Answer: [O III]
